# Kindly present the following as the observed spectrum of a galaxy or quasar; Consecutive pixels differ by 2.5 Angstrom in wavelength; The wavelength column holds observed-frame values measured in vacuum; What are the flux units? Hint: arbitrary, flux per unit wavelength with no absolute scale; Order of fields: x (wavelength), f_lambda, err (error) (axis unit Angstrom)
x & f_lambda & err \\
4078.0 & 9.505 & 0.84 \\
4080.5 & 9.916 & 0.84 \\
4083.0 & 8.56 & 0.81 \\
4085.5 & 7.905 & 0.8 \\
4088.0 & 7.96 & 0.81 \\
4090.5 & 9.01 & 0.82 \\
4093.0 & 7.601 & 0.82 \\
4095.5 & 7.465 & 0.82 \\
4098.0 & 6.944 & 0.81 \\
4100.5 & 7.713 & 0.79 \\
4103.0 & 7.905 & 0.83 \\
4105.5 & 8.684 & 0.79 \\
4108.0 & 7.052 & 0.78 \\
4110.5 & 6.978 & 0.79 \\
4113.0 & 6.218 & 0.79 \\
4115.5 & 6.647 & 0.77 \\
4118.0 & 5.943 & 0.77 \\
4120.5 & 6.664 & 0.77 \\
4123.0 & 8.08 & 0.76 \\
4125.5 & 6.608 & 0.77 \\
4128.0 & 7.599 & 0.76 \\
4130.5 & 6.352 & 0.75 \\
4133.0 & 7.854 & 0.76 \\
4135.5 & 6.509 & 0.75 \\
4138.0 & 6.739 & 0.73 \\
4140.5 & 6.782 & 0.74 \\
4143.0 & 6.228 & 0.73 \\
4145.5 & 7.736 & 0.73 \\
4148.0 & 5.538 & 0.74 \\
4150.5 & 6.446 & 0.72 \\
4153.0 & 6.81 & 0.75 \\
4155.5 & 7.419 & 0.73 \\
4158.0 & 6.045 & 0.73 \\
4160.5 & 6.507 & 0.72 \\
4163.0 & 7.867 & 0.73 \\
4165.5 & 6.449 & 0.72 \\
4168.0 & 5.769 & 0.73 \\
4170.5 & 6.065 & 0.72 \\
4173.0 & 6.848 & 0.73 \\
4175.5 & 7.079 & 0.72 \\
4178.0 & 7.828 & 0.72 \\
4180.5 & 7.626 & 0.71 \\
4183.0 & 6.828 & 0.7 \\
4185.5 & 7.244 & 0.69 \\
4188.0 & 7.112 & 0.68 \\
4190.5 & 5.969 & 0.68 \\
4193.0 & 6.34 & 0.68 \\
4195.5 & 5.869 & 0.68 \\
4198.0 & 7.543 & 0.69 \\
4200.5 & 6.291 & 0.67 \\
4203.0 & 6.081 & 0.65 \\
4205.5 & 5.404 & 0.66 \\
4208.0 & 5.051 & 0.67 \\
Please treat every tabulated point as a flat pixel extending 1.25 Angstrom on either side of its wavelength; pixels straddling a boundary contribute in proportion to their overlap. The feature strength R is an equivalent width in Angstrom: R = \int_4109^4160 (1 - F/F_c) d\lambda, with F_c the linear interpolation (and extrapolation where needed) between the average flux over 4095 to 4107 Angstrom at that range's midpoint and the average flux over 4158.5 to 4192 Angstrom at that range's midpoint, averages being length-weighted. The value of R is 4.0 Angstrom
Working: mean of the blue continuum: 7.75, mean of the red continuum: 6.84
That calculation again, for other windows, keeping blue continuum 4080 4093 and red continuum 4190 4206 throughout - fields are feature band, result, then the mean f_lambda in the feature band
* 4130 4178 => 2.78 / 6.72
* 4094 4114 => 1.87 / 7.39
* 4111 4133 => 2.67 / 6.83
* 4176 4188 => -1.37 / 7.33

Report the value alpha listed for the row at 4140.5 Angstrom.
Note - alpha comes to 6.782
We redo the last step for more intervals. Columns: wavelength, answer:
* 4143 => 6.228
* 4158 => 6.045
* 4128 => 7.599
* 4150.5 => 6.446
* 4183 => 6.828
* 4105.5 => 8.684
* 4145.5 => 7.736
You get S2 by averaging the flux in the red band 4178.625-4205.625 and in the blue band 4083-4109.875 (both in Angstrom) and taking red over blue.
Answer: 0.85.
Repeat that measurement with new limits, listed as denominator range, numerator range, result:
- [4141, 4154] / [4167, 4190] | 1.05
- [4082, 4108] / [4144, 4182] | 0.86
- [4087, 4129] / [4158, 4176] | 0.90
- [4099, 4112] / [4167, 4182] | 0.90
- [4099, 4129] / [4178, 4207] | 0.92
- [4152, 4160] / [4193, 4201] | 0.97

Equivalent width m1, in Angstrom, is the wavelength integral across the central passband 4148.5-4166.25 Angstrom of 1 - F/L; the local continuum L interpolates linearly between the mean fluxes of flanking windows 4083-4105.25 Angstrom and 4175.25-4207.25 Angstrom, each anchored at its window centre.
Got 0.9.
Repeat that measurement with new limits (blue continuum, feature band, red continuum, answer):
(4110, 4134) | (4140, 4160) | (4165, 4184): 0.69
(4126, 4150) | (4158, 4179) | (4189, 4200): -0.46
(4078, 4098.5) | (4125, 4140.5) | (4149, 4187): 1.12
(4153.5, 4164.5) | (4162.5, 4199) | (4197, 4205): -0.52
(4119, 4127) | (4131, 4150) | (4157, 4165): 0.60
